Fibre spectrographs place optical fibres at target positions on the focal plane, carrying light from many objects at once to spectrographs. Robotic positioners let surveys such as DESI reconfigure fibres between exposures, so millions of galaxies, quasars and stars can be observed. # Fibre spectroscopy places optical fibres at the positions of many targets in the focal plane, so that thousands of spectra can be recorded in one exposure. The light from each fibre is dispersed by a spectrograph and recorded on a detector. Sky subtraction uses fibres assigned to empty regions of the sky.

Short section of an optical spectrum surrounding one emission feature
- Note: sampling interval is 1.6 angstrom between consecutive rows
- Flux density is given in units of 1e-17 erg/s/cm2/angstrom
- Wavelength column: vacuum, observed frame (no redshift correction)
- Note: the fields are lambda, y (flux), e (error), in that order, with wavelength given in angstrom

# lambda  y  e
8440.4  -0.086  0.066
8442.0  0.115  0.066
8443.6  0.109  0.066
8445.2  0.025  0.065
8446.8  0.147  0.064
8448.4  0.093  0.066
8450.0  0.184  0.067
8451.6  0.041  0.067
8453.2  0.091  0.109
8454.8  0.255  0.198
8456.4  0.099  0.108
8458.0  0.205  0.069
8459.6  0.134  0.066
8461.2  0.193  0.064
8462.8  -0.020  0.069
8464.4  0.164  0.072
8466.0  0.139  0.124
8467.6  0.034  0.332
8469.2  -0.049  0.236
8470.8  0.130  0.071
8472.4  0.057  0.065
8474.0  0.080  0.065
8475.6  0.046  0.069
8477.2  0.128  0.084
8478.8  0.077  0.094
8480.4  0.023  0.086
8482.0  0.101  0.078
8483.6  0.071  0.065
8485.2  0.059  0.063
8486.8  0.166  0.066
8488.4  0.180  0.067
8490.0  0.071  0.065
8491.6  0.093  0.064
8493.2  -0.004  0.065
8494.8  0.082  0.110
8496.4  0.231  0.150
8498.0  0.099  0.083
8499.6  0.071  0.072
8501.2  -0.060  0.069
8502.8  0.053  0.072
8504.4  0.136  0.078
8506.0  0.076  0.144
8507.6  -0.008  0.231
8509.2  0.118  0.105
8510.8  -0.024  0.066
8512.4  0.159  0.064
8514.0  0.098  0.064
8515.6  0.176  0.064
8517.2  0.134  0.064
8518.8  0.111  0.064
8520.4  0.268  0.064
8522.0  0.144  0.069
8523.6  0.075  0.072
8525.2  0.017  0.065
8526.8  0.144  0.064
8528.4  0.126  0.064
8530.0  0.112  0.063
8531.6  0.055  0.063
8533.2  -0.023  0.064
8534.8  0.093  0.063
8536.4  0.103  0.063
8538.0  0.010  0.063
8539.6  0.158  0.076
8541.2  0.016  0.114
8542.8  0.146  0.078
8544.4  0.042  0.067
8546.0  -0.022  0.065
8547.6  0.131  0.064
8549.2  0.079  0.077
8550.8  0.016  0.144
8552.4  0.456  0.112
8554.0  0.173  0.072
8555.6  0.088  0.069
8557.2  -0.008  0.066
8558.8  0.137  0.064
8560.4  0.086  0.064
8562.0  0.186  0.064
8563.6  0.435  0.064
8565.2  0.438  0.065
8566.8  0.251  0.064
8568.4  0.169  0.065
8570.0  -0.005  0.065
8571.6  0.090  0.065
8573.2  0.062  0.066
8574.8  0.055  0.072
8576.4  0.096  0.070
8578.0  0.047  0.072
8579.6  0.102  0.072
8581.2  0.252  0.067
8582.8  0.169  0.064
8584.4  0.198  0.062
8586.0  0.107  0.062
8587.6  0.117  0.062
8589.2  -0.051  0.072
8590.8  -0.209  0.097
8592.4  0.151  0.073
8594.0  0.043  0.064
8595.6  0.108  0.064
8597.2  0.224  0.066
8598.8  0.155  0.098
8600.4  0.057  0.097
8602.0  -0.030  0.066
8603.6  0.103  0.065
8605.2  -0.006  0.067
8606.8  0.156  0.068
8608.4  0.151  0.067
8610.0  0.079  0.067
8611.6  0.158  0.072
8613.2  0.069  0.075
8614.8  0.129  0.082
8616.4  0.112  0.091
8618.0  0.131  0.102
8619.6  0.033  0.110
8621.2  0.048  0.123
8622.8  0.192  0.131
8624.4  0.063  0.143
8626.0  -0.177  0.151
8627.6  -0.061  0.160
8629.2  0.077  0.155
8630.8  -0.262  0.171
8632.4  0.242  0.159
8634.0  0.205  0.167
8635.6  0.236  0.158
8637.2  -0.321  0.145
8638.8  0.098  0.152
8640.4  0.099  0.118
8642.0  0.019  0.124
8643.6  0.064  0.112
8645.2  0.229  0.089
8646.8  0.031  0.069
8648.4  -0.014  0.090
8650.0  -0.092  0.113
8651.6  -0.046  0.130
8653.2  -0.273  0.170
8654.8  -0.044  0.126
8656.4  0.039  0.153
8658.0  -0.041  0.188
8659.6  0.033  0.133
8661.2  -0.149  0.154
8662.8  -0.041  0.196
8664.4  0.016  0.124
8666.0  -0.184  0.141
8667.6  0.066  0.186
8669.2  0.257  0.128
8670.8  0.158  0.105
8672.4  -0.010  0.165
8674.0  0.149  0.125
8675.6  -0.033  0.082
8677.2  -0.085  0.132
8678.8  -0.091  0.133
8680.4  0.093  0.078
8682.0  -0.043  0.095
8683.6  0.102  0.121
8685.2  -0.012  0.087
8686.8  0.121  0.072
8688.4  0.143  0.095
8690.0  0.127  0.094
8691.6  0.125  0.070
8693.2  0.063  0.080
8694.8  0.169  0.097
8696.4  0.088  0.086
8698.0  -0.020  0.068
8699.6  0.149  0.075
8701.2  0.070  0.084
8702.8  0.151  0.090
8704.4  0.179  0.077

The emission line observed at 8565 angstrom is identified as H-gamma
